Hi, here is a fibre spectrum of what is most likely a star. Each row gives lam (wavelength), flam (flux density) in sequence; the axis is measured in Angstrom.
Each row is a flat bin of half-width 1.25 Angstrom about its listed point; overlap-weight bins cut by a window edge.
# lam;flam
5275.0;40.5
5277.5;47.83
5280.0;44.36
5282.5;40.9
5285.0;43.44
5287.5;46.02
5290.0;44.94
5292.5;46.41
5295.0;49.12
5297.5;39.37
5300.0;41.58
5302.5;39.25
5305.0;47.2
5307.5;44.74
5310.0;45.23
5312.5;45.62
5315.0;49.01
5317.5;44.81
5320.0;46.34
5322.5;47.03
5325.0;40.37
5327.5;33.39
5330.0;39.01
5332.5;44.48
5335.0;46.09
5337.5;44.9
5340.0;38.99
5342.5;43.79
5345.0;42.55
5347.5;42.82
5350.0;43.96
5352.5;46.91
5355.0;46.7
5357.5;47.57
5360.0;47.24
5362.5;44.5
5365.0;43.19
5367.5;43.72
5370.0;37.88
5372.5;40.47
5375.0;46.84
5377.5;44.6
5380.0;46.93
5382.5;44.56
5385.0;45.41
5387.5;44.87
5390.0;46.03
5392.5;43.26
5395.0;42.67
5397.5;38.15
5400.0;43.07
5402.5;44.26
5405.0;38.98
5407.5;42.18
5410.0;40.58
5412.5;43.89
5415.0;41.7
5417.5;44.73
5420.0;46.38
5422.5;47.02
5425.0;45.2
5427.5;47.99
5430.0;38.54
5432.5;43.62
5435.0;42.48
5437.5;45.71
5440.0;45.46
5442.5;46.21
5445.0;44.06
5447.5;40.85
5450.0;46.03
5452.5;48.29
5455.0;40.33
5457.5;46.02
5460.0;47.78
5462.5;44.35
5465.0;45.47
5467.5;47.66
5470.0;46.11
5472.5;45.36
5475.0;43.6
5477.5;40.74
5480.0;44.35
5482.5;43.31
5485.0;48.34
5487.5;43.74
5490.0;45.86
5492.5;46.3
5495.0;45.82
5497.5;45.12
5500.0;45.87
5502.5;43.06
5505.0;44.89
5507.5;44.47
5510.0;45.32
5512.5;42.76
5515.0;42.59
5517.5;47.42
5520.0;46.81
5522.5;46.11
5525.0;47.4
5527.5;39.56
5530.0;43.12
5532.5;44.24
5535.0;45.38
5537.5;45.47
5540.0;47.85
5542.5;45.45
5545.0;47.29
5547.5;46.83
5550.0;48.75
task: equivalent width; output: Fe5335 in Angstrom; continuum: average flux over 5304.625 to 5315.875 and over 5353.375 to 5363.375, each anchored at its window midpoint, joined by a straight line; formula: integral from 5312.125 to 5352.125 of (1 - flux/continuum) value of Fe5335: 2.6 Angstrom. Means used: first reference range 46.2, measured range 43.4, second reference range 46.6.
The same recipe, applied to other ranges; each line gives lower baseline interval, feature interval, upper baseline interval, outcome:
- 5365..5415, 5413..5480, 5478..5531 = -1.14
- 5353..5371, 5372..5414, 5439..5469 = 1.33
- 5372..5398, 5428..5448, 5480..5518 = 0.42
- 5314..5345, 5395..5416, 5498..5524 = 1.06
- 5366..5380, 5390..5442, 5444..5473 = 0.89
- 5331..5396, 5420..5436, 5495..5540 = 0.05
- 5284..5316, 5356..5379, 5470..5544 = 0.37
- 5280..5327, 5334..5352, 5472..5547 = 0.42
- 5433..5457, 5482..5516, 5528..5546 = 0.03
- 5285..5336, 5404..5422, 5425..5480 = 0.64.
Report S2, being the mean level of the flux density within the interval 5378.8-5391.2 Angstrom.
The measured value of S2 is 45.6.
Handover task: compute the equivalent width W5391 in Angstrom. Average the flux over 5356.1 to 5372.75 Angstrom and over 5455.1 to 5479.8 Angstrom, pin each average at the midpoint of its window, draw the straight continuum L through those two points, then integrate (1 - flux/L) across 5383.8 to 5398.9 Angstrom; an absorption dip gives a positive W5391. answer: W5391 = 0.2 Angstrom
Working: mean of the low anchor 43.7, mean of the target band 43.4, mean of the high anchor 45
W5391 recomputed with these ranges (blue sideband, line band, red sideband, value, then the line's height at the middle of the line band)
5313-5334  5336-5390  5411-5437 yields -0.9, 43.6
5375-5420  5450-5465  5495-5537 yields -0.5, 44.1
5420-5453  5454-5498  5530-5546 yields 0.1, 45.1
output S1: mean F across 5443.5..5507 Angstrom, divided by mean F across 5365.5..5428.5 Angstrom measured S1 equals 1.03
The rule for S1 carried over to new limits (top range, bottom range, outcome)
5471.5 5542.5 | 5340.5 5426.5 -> 1.02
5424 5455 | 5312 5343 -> 1.02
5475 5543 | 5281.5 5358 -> 1.02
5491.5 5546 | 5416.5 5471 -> 1.00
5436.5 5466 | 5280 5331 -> 1.03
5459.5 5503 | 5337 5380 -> 1.03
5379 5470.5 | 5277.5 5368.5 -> 1.00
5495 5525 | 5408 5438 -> 1.03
